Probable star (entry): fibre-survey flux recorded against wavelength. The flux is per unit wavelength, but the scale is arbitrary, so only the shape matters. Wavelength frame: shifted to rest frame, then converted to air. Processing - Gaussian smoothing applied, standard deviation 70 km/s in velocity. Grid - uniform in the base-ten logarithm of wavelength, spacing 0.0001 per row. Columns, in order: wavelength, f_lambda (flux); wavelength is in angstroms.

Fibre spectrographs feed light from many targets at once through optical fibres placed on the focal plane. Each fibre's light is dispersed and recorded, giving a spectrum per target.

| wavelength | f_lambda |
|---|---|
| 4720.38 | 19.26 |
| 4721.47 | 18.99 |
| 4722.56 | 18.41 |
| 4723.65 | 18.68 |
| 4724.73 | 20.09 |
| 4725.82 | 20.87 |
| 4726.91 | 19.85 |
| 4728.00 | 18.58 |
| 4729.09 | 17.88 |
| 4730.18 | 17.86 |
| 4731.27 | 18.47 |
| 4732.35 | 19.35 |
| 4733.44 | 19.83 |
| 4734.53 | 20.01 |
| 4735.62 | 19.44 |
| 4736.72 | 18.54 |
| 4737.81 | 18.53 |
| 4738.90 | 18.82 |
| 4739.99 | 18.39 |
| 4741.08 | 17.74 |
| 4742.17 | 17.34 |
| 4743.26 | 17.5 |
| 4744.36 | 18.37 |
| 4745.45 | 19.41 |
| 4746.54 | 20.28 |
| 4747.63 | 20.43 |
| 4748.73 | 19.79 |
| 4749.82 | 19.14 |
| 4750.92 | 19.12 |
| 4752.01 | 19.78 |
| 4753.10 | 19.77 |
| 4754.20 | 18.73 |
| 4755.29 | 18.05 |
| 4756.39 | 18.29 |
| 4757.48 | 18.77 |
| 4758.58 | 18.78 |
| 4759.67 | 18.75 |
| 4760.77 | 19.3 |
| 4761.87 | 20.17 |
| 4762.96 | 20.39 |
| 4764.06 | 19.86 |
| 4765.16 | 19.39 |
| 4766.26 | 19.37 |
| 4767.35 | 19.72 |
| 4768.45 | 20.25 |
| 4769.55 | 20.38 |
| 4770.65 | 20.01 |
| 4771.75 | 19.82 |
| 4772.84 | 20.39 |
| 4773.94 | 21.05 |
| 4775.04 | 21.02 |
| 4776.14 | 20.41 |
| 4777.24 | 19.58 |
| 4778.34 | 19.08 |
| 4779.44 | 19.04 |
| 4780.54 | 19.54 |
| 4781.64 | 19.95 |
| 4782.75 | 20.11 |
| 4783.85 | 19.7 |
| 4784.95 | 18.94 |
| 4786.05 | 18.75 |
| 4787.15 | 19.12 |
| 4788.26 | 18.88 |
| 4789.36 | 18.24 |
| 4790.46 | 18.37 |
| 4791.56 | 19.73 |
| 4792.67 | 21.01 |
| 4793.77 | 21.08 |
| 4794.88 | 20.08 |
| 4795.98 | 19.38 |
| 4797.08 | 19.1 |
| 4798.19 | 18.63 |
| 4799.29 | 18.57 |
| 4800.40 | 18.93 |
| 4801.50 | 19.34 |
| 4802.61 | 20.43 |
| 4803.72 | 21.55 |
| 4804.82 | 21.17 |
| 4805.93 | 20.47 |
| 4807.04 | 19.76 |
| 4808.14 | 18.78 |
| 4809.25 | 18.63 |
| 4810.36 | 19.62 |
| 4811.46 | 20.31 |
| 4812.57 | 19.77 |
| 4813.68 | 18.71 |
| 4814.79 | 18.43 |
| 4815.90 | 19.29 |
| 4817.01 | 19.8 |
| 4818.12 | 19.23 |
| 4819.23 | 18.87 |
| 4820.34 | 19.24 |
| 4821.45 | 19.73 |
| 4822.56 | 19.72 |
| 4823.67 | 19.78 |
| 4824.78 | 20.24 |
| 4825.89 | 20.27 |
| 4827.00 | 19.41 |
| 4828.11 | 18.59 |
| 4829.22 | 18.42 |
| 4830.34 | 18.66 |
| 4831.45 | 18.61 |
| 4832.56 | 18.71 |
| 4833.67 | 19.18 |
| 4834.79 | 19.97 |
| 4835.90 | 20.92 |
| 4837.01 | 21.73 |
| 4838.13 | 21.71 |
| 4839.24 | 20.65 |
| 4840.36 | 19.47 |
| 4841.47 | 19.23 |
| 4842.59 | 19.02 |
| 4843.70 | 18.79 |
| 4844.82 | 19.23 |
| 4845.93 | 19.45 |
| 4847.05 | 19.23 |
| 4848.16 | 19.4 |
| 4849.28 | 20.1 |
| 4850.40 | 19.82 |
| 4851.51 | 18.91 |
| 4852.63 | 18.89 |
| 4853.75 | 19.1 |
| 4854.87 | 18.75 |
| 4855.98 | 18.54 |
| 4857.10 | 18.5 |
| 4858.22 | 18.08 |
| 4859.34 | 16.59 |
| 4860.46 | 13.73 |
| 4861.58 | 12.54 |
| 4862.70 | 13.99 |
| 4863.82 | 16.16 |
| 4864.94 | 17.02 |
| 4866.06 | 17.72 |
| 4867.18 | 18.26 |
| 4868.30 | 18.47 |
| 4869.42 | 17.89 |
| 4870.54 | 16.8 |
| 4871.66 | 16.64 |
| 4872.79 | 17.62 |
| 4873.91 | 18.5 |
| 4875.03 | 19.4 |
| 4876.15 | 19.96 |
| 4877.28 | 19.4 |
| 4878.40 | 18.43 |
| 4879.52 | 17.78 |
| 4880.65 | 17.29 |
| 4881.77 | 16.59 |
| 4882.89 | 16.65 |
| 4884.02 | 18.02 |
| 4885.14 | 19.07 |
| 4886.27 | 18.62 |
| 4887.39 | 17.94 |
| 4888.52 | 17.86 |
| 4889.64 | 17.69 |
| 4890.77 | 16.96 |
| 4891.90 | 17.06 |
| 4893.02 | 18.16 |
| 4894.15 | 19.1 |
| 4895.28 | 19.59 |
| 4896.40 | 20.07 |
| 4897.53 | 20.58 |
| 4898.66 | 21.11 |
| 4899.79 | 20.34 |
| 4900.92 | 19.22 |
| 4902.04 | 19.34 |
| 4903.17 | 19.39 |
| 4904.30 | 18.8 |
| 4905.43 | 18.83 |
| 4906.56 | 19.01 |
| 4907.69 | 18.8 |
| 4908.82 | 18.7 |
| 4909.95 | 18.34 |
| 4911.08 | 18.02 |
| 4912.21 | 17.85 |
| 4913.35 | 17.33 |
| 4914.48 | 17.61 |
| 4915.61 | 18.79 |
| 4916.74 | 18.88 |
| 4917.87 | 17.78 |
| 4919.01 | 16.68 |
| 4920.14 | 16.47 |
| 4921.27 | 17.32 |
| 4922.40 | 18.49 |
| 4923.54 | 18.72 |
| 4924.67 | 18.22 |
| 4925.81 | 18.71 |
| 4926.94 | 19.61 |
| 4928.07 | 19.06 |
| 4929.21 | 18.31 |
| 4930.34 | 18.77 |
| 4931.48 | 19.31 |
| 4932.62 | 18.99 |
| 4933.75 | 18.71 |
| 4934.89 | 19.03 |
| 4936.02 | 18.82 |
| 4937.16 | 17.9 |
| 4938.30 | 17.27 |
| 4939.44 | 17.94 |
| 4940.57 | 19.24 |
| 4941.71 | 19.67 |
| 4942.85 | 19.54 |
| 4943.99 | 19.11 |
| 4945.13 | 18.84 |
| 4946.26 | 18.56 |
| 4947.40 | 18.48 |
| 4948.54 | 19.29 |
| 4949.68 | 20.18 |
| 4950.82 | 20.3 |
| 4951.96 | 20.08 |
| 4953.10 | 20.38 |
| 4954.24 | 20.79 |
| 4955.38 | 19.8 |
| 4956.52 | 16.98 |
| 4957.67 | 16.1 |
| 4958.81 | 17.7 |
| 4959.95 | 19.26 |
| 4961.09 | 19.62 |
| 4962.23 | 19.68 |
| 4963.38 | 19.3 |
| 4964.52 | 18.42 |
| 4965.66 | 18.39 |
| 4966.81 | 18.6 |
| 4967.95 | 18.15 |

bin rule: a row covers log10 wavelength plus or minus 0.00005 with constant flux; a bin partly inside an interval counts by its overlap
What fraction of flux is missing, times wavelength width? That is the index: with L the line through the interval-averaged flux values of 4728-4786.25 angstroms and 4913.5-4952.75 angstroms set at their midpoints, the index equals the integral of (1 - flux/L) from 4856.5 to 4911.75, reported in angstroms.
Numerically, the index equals 2.30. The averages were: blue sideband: 19.3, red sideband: 18.7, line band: 18.1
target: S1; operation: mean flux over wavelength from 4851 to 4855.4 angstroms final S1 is 18.9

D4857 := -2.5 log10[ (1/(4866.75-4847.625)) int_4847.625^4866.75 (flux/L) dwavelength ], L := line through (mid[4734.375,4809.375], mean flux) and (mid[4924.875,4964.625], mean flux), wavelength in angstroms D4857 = 0.10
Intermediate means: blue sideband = 19.4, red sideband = 19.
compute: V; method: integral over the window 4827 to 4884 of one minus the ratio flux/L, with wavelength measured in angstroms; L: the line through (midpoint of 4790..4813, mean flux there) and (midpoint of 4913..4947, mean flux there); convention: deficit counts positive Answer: 2.47 angstroms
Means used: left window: 19.8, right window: 18.5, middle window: 18.4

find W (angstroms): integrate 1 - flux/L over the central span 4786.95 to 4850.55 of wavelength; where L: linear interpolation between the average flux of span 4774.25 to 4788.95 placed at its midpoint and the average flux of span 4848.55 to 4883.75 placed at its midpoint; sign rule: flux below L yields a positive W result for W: -2.8 angstroms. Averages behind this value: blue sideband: 19.6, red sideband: 17.7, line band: 19.6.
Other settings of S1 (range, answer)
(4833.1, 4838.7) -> 20.7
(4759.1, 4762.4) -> 19.4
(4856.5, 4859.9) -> 17.7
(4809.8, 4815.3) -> 19.4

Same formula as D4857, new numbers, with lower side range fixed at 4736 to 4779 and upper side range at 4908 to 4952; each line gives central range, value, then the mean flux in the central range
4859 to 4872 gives 0.158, 16.3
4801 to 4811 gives -0.047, 20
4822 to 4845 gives -0.036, 19.6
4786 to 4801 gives -0.006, 19.3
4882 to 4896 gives 0.041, 18.1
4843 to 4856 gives -0.016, 19.2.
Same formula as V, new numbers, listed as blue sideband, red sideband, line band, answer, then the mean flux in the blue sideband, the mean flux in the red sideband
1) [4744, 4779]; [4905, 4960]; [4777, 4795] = 0.0 angstroms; 19.6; 18.6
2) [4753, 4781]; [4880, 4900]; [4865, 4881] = 0.4 angstroms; 19.6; 18.4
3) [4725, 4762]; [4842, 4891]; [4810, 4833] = -1.2 angstroms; 19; 17.9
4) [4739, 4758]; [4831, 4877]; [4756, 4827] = -3.4 angstroms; 18.9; 18.5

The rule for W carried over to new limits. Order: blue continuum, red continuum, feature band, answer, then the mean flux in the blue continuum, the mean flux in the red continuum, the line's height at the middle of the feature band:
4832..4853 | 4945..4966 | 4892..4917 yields 0.53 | 19.7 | 19.1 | 19.4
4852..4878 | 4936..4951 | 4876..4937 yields -0.89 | 17.5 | 18.9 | 18.2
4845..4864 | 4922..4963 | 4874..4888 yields -0.09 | 17.8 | 18.9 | 18.1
